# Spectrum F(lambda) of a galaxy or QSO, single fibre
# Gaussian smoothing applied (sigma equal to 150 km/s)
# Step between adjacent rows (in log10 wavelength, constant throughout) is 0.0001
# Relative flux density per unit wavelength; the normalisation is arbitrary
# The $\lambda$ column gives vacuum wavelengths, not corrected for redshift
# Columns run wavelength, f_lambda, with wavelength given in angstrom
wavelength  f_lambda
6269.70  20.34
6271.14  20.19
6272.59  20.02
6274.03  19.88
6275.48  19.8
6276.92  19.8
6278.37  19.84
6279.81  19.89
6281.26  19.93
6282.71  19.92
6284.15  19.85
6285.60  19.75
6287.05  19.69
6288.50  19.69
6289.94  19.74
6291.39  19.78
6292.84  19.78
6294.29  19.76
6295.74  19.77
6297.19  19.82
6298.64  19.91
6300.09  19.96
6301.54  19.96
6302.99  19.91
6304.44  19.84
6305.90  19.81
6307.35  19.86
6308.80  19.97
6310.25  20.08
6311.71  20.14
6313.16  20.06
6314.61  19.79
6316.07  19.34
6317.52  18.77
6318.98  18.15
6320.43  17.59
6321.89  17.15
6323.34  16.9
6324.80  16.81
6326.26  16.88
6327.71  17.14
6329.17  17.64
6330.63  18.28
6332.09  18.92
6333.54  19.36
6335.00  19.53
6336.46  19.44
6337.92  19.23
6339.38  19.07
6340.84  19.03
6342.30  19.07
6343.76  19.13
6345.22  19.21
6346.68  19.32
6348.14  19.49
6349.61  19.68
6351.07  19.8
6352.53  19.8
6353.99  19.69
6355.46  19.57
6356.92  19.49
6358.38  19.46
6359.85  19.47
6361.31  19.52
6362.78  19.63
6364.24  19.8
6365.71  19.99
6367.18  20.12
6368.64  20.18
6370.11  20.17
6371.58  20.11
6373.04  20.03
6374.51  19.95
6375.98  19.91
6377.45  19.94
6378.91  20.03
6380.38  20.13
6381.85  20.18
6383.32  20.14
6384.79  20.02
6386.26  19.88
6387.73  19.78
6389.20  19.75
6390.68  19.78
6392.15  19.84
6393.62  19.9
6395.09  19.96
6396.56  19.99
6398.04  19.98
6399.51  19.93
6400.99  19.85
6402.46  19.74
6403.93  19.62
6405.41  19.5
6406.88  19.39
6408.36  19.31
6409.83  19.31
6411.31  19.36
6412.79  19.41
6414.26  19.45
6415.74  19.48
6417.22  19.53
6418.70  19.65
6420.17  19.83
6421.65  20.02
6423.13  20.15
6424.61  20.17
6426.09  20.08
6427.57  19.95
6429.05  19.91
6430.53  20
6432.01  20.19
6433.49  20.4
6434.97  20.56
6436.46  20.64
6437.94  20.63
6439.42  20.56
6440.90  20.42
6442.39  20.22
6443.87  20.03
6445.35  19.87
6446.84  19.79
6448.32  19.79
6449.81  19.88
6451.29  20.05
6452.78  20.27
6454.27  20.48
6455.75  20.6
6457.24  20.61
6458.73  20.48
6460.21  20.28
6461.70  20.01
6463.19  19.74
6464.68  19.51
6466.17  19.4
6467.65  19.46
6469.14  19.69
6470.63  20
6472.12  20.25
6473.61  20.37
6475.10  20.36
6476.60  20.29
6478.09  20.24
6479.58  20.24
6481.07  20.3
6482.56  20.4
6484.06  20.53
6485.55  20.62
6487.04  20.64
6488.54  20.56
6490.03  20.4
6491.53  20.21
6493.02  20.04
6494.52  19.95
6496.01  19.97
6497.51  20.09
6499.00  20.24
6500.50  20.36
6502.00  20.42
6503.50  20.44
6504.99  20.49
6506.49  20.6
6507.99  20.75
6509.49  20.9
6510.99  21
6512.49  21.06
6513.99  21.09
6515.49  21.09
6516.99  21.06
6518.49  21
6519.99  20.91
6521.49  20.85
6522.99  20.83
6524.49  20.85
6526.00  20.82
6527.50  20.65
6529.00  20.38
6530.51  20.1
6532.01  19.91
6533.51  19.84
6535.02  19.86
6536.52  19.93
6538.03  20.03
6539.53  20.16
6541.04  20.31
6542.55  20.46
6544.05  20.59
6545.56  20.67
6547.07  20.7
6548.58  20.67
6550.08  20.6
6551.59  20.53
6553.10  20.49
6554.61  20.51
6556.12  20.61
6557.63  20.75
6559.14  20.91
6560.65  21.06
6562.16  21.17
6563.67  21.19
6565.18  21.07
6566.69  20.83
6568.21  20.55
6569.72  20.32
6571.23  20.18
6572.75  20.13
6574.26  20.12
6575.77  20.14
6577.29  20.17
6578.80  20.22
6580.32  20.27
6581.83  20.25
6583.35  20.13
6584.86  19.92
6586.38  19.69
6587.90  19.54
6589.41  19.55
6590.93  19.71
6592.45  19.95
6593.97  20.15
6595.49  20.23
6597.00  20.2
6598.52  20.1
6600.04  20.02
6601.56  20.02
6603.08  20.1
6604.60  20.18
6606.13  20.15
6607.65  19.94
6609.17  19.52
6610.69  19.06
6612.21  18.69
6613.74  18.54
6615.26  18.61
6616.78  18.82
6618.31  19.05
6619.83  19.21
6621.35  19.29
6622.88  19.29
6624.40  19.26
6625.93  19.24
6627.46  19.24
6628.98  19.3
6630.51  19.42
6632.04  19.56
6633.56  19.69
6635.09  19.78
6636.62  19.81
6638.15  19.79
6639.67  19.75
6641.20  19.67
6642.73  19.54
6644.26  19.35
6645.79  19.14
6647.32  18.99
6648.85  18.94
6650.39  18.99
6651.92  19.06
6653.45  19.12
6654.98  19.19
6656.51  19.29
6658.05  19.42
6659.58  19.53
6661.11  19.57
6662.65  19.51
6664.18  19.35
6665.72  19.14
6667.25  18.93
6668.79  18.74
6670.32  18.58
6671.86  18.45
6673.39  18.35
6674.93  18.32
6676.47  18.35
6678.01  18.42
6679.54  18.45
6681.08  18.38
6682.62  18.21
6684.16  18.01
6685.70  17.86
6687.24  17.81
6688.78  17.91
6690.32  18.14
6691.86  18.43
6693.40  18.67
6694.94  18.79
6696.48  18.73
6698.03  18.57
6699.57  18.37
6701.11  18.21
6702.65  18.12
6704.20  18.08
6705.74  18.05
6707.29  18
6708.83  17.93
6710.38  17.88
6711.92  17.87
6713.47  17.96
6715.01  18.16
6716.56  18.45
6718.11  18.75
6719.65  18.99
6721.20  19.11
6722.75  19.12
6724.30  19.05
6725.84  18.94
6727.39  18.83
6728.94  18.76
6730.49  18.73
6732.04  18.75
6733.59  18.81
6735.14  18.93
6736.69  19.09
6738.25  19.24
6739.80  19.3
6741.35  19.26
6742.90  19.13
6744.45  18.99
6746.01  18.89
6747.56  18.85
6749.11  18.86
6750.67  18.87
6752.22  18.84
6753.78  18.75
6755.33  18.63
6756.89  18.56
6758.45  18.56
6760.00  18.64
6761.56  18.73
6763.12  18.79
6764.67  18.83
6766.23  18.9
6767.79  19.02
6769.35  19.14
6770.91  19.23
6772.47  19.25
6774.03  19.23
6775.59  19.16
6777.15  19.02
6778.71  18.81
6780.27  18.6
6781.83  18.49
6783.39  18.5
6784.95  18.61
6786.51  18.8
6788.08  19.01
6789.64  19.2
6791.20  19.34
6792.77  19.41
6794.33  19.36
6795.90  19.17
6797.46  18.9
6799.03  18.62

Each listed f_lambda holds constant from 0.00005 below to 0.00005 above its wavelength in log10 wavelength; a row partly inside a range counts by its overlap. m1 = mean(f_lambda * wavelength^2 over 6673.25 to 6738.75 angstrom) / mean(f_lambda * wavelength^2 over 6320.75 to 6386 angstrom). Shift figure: 1.07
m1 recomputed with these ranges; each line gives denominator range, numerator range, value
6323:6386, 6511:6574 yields 1.13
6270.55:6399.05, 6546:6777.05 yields 1.09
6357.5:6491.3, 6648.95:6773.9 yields 1.02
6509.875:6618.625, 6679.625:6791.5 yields 0.97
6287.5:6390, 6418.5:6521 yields 1.09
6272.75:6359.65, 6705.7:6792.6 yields 1.11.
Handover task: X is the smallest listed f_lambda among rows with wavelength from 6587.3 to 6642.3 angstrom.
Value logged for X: 18.54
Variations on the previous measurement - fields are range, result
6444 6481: 19.4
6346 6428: 19.31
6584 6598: 19.54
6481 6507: 19.95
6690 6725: 17.87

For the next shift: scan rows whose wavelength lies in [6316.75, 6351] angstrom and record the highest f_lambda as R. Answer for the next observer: 19.68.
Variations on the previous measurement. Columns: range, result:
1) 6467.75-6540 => 21.09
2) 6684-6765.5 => 19.3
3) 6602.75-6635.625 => 20.18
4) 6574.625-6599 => 20.27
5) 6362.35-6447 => 20.64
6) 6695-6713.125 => 18.73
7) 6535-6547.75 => 20.7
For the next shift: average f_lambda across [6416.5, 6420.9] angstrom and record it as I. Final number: 19.7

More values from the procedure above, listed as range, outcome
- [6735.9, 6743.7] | 19.2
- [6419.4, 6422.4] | 20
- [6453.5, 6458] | 20.5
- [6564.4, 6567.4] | 21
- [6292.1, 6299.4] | 19.8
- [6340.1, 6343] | 19.1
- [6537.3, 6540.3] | 20.1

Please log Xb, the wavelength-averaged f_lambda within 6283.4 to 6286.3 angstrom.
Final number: 19.8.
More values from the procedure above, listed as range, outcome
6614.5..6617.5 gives 18.7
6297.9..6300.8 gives 19.9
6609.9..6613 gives 18.9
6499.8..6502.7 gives 20.4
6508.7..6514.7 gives 21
